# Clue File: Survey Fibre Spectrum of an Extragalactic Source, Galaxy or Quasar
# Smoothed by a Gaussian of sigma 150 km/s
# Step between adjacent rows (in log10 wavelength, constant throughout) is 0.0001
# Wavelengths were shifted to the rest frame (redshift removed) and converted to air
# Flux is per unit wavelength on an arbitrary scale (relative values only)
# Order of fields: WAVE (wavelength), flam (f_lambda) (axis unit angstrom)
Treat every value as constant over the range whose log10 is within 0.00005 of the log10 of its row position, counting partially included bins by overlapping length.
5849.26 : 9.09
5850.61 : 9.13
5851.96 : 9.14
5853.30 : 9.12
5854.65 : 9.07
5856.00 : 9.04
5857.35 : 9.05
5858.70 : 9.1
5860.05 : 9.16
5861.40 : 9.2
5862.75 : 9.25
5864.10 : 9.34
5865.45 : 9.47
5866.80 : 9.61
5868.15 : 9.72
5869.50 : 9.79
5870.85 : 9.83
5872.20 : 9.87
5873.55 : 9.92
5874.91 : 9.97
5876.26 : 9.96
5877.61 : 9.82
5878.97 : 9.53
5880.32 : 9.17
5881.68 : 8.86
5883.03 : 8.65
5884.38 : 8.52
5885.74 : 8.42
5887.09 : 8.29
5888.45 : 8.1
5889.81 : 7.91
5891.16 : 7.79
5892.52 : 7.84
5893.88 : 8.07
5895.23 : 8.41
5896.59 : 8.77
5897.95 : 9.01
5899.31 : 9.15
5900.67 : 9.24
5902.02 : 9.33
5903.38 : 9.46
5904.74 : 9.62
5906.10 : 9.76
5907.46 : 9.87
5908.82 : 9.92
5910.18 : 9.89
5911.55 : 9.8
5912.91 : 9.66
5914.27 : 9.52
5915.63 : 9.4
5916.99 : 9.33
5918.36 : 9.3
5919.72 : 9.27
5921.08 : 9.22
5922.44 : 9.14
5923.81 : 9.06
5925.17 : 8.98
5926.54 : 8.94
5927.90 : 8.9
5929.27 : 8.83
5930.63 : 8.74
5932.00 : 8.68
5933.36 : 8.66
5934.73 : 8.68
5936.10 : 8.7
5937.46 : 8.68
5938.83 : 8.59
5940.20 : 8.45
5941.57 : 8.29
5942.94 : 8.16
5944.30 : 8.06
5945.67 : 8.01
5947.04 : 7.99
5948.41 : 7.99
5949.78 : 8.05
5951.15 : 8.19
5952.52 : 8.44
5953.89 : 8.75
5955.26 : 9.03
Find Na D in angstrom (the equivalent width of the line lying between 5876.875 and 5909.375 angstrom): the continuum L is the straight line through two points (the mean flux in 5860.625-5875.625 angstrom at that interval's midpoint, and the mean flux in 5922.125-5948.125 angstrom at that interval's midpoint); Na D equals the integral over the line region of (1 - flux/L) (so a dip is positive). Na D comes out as 1.2 angstrom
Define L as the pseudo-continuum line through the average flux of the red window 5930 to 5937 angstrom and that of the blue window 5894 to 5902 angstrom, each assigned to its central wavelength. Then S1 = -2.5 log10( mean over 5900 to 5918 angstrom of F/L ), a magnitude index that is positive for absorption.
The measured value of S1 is -0.089 mag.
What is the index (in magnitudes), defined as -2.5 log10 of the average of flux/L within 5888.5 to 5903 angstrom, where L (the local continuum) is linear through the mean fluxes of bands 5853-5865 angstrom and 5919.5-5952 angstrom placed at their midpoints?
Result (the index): 0.04 mag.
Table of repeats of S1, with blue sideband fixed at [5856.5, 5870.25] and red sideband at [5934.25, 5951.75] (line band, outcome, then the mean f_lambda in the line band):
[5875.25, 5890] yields 0.03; 8.89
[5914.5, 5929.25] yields -0.07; 9.15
